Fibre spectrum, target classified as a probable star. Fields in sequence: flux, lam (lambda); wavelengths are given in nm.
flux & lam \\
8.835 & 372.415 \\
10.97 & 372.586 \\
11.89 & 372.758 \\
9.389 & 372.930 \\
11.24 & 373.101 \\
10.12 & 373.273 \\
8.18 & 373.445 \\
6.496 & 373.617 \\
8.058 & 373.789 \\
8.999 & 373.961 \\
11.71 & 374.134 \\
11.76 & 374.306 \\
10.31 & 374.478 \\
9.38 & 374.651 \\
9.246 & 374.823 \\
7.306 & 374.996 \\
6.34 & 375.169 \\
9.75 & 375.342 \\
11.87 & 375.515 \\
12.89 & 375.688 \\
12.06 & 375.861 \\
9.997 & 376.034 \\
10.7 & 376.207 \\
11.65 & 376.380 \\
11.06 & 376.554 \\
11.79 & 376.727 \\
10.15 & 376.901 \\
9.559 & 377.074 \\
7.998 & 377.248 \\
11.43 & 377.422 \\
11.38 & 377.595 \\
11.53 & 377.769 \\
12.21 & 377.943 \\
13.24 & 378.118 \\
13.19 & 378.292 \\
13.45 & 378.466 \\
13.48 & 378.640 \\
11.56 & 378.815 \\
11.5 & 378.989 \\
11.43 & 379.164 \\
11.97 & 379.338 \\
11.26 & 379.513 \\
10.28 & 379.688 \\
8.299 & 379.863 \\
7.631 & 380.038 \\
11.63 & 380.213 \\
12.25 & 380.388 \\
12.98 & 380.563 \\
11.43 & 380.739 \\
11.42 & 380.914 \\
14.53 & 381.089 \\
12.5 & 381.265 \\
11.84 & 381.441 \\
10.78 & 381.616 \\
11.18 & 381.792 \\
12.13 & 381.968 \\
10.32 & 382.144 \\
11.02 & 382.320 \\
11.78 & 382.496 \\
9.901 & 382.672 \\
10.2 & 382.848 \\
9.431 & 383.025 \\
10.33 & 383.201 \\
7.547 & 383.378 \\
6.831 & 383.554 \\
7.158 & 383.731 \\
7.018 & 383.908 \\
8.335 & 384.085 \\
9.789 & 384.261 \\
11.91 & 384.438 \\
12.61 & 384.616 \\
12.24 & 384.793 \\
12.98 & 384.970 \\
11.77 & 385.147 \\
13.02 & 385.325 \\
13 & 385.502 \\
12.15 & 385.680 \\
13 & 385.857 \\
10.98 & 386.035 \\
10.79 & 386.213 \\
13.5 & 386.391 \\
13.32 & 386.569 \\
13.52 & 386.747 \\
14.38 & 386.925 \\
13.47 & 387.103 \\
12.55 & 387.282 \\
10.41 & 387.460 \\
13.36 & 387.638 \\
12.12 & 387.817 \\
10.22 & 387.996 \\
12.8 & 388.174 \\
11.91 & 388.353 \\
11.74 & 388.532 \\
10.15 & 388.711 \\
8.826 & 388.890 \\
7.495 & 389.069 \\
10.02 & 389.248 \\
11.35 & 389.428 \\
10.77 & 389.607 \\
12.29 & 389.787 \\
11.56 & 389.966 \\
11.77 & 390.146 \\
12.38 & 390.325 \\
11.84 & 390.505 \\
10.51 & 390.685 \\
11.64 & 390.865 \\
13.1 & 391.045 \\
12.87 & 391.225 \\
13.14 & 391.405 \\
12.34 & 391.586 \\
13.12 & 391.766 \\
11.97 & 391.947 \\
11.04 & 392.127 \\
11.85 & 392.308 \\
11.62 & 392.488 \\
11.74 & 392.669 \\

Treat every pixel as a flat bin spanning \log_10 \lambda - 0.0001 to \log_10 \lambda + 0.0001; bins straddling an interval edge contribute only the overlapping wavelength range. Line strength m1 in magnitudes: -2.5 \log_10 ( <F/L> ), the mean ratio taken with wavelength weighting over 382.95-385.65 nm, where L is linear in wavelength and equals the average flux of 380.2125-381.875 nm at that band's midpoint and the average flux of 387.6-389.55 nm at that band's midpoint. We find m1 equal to 0.12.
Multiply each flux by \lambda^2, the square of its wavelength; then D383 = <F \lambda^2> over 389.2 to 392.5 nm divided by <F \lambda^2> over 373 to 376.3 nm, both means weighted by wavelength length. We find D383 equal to 1.3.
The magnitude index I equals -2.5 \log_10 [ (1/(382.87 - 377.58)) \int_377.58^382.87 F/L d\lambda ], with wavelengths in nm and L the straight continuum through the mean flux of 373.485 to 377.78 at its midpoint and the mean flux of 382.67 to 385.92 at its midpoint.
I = -0.13 mag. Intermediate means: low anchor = 10.1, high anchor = 10.5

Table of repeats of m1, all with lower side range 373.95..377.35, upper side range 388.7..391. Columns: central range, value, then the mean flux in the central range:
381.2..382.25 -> -0.09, 11.4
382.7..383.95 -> 0.24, 8.48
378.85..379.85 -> -0.07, 11.1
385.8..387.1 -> -0.19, 12.8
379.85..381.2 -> -0.10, 11.5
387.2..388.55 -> -0.11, 11.9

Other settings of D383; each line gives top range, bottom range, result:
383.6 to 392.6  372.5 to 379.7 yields 1.16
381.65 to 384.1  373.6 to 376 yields 1.02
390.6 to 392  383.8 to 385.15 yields 1.19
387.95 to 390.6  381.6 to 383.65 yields 1.13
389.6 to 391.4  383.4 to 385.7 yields 1.17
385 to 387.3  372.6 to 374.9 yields 1.39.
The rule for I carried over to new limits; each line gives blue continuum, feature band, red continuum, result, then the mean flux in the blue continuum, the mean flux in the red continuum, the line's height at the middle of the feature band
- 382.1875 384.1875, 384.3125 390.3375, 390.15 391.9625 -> -0.114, 9.08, 12.3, 10.8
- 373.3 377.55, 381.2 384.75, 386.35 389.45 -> 0.089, 9.96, 11.7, 11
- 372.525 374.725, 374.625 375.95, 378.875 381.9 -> 0.040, 9.87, 11.4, 10.2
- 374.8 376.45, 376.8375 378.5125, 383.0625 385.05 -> -0.133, 10.2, 9.69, 10.1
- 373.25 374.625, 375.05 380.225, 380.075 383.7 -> -0.094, 9.42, 10.9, 10.1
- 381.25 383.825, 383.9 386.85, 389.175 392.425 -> -0.112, 10.1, 11.9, 10.7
